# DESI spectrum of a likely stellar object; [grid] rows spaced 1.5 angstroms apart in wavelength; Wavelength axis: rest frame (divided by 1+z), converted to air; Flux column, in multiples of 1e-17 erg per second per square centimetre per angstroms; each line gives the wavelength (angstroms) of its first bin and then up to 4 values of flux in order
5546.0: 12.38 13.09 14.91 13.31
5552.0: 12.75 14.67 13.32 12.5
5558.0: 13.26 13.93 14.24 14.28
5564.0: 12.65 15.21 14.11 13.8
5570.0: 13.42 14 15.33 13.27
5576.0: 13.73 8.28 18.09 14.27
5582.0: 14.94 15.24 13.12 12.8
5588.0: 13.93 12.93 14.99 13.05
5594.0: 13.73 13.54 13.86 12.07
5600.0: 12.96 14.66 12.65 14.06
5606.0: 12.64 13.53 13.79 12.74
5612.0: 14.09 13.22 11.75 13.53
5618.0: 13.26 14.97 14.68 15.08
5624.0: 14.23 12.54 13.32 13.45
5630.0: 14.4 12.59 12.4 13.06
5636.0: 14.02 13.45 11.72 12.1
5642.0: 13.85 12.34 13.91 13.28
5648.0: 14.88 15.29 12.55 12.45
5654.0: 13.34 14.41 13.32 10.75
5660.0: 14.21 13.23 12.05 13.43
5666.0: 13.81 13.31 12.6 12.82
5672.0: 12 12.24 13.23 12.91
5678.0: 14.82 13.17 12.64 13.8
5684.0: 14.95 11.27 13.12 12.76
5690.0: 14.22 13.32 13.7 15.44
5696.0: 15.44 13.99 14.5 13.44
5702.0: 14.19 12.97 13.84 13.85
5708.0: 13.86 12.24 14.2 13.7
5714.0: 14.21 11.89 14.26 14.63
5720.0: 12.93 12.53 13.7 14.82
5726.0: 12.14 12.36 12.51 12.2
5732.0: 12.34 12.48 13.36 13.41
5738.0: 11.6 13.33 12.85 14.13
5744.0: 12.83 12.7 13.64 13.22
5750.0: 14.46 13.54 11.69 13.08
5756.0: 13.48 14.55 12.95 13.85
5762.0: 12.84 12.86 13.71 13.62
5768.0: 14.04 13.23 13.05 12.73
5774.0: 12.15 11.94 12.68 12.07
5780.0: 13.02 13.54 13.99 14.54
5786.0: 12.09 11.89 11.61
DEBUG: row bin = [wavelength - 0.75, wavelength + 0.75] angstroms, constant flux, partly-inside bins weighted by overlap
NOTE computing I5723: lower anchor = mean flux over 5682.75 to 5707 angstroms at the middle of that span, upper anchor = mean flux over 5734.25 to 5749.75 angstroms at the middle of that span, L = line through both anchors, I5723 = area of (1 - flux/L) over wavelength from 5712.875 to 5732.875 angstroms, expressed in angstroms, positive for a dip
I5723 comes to 0.44 angstroms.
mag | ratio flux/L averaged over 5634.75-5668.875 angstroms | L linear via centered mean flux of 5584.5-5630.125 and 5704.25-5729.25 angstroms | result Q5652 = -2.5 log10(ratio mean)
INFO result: 0.02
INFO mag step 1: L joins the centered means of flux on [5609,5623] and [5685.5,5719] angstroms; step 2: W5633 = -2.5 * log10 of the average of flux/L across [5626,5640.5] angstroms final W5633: 0.049 mag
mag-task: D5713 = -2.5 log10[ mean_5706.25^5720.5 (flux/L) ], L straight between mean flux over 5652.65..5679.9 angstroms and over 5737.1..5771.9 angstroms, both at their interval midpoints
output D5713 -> -0.03 mag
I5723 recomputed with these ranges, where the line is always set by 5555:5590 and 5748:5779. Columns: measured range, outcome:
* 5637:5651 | 0.18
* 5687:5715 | -1.03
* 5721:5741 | 0.63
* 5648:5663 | 0.23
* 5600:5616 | 0.44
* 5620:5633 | -0.12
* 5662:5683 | 0.62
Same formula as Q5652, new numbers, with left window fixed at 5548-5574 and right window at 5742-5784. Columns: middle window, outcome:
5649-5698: 0.01 mag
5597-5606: 0.04 mag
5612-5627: 0.00 mag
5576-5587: 0.00 mag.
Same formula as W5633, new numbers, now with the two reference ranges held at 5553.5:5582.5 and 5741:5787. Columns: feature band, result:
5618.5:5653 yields 0.008 mag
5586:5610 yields 0.023 mag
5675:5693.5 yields 0.006 mag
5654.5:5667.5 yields 0.030 mag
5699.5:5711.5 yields -0.016 mag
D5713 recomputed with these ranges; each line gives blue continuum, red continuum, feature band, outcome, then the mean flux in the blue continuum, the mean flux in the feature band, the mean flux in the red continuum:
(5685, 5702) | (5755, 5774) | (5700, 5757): 0.03 mag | 13.8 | 13.2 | 13.4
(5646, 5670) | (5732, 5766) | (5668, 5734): -0.01 mag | 13.3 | 13.4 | 13.2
